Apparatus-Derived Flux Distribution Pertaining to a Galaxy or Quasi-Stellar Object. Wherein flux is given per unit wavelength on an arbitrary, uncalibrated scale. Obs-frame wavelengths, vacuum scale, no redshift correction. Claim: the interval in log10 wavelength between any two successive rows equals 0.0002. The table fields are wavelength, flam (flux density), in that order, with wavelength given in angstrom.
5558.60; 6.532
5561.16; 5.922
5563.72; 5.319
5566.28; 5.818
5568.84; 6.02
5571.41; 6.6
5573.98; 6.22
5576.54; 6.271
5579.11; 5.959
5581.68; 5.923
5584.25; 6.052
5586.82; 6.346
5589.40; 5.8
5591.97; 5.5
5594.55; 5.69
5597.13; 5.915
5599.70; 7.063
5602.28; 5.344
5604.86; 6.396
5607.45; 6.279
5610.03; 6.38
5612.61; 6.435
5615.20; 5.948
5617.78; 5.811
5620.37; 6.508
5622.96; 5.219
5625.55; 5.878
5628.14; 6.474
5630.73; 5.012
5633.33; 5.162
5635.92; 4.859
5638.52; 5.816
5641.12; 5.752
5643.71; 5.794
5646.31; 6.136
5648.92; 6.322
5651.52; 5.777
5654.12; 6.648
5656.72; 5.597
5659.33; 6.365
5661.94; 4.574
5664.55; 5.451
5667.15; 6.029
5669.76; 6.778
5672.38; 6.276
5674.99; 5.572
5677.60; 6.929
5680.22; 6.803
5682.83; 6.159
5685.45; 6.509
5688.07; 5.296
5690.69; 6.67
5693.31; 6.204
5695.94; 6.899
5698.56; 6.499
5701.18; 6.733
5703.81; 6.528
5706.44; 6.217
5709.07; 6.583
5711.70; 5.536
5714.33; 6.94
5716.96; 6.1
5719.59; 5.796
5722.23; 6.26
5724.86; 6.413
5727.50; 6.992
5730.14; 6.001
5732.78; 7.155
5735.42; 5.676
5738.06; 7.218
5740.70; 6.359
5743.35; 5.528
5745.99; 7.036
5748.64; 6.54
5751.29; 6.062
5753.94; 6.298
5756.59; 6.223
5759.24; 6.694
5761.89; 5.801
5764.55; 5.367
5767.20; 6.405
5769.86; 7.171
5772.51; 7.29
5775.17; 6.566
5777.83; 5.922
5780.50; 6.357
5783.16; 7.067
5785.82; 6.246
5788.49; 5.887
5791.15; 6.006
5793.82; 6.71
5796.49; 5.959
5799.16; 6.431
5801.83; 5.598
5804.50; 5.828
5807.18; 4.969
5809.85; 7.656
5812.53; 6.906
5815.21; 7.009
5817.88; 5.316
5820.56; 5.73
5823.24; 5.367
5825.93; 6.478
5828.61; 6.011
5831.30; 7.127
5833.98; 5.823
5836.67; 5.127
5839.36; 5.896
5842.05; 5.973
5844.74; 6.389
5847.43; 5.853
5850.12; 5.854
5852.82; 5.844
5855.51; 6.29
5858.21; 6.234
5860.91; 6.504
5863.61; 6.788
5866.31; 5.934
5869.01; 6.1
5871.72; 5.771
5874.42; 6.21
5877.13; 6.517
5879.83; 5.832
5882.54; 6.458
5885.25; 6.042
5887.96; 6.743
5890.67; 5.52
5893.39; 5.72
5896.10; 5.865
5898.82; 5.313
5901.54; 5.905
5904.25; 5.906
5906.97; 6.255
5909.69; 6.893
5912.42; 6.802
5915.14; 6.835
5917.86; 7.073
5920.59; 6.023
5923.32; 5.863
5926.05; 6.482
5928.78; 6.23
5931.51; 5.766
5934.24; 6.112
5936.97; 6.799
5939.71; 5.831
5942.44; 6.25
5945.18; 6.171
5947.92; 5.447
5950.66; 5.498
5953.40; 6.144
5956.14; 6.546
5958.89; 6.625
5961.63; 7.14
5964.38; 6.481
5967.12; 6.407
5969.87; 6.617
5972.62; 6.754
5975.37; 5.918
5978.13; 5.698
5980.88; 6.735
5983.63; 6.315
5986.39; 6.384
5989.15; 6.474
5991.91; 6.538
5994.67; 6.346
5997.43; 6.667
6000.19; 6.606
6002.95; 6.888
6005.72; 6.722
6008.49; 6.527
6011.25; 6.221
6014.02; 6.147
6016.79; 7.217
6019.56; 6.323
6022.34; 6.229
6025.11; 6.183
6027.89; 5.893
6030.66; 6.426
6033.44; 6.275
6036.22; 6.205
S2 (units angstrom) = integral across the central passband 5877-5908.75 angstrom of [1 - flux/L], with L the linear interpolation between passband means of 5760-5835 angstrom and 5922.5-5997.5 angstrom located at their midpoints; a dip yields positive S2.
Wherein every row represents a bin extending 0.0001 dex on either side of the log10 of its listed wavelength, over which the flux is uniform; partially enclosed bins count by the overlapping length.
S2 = 1.4 angstrom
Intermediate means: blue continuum 6.26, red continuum 6.29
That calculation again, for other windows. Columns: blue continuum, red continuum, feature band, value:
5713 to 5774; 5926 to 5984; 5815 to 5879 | 2.69 angstrom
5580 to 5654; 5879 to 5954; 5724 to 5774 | -3.45 angstrom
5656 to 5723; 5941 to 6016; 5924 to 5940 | 0.36 angstrom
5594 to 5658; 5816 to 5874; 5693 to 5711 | -1.63 angstrom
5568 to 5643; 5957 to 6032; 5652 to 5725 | -1.92 angstrom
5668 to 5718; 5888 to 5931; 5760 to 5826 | 0.52 angstrom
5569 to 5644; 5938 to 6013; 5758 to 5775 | -0.92 angstrom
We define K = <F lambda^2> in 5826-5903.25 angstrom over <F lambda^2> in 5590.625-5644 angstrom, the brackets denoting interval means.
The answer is 1.1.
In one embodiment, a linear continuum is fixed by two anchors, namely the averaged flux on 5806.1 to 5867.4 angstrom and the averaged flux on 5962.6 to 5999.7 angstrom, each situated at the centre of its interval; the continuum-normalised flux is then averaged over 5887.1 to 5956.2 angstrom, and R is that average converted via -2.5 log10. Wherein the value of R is 0.029 mag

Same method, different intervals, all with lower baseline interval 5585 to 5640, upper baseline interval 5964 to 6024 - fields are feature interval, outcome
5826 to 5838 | 0.03 mag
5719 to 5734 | -0.07 mag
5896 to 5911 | 0.05 mag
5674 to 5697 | -0.06 mag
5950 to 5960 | 0.03 mag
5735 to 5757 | -0.05 mag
